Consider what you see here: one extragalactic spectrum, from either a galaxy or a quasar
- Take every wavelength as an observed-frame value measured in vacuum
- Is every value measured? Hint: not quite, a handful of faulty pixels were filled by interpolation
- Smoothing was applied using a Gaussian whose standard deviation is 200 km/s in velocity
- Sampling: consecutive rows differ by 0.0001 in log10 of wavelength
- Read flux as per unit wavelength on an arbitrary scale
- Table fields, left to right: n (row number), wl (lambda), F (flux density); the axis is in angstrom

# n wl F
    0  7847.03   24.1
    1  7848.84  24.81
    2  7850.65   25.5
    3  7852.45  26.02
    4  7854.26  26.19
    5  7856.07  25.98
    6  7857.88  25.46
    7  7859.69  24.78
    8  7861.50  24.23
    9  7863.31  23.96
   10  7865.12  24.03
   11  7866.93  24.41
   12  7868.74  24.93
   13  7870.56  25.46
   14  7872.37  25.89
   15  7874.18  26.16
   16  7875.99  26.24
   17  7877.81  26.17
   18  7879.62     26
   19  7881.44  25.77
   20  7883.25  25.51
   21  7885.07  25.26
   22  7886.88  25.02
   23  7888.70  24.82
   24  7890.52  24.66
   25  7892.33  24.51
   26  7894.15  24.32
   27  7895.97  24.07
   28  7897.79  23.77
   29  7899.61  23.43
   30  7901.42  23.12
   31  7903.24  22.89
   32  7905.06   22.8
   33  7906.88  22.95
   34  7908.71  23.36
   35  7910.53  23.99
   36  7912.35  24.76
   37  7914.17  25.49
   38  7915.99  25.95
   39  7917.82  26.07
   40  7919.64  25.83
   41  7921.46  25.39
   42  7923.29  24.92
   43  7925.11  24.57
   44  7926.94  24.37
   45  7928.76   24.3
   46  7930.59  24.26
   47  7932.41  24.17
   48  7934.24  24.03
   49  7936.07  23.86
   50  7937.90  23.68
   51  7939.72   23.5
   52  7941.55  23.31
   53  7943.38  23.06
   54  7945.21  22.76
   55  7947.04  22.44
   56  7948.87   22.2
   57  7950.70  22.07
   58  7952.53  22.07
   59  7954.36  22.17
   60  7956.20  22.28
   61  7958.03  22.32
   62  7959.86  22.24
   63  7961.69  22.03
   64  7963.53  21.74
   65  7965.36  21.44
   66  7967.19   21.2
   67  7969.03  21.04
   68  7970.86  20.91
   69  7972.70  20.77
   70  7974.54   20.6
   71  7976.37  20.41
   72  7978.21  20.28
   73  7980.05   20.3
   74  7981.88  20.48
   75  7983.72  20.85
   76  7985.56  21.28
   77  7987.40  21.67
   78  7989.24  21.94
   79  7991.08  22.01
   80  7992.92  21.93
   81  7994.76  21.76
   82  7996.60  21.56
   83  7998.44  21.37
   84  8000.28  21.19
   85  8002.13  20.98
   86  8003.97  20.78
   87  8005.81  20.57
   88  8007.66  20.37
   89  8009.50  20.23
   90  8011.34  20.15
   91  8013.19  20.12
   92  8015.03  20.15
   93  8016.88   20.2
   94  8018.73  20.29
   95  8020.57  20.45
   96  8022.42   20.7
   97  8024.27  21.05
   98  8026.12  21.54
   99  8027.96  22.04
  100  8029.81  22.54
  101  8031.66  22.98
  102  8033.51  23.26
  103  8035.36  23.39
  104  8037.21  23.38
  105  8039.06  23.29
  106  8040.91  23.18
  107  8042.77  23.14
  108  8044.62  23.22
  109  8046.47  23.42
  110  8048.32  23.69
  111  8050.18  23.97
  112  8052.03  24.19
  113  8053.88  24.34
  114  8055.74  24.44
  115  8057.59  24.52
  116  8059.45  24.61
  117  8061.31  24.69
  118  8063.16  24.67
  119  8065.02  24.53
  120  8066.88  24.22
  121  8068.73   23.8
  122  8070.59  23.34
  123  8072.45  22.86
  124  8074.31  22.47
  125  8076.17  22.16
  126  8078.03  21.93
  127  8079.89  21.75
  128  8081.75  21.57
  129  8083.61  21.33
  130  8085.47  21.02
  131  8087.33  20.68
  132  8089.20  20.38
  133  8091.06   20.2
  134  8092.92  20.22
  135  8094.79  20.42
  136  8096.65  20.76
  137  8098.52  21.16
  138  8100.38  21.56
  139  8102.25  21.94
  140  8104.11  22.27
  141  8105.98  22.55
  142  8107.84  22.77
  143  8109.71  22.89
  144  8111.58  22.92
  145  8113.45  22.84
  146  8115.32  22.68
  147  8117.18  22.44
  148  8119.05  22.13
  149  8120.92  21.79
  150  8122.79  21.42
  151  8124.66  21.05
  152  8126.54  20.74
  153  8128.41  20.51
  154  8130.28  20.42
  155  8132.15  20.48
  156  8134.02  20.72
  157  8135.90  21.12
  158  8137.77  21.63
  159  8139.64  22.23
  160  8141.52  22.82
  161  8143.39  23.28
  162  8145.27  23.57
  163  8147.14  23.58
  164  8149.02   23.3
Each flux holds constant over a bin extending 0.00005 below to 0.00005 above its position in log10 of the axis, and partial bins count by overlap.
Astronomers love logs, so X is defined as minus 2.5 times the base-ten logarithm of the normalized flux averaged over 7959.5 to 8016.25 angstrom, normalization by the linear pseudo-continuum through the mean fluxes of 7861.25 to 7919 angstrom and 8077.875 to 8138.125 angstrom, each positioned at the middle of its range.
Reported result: 0.109 mag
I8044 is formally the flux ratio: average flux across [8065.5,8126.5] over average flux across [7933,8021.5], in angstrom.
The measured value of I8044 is 1.0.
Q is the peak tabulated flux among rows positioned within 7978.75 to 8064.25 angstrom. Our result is 24.69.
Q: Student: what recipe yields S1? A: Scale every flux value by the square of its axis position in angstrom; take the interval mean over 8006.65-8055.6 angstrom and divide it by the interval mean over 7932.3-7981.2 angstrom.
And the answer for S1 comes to 1.02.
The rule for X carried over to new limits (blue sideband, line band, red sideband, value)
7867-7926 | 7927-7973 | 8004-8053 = 0.05 mag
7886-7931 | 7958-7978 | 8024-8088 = 0.13 mag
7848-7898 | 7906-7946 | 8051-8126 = 0.01 mag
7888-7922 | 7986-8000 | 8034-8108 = 0.08 mag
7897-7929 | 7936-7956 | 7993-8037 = 0.03 mag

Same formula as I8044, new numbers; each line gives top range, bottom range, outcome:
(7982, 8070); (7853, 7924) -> 0.90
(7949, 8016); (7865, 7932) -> 0.86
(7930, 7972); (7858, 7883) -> 0.89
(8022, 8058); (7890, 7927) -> 0.95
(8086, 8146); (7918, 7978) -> 0.95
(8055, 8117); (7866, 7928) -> 0.90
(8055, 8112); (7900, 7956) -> 0.94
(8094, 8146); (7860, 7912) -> 0.89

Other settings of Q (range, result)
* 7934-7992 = 24.03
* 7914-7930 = 26.07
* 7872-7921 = 26.24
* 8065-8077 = 24.53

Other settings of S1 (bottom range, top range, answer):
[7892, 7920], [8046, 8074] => 1.03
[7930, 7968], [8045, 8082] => 1.07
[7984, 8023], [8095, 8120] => 1.09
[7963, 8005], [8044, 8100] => 1.10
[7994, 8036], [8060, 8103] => 1.06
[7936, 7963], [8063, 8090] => 1.02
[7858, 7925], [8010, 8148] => 0.94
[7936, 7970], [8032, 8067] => 1.09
